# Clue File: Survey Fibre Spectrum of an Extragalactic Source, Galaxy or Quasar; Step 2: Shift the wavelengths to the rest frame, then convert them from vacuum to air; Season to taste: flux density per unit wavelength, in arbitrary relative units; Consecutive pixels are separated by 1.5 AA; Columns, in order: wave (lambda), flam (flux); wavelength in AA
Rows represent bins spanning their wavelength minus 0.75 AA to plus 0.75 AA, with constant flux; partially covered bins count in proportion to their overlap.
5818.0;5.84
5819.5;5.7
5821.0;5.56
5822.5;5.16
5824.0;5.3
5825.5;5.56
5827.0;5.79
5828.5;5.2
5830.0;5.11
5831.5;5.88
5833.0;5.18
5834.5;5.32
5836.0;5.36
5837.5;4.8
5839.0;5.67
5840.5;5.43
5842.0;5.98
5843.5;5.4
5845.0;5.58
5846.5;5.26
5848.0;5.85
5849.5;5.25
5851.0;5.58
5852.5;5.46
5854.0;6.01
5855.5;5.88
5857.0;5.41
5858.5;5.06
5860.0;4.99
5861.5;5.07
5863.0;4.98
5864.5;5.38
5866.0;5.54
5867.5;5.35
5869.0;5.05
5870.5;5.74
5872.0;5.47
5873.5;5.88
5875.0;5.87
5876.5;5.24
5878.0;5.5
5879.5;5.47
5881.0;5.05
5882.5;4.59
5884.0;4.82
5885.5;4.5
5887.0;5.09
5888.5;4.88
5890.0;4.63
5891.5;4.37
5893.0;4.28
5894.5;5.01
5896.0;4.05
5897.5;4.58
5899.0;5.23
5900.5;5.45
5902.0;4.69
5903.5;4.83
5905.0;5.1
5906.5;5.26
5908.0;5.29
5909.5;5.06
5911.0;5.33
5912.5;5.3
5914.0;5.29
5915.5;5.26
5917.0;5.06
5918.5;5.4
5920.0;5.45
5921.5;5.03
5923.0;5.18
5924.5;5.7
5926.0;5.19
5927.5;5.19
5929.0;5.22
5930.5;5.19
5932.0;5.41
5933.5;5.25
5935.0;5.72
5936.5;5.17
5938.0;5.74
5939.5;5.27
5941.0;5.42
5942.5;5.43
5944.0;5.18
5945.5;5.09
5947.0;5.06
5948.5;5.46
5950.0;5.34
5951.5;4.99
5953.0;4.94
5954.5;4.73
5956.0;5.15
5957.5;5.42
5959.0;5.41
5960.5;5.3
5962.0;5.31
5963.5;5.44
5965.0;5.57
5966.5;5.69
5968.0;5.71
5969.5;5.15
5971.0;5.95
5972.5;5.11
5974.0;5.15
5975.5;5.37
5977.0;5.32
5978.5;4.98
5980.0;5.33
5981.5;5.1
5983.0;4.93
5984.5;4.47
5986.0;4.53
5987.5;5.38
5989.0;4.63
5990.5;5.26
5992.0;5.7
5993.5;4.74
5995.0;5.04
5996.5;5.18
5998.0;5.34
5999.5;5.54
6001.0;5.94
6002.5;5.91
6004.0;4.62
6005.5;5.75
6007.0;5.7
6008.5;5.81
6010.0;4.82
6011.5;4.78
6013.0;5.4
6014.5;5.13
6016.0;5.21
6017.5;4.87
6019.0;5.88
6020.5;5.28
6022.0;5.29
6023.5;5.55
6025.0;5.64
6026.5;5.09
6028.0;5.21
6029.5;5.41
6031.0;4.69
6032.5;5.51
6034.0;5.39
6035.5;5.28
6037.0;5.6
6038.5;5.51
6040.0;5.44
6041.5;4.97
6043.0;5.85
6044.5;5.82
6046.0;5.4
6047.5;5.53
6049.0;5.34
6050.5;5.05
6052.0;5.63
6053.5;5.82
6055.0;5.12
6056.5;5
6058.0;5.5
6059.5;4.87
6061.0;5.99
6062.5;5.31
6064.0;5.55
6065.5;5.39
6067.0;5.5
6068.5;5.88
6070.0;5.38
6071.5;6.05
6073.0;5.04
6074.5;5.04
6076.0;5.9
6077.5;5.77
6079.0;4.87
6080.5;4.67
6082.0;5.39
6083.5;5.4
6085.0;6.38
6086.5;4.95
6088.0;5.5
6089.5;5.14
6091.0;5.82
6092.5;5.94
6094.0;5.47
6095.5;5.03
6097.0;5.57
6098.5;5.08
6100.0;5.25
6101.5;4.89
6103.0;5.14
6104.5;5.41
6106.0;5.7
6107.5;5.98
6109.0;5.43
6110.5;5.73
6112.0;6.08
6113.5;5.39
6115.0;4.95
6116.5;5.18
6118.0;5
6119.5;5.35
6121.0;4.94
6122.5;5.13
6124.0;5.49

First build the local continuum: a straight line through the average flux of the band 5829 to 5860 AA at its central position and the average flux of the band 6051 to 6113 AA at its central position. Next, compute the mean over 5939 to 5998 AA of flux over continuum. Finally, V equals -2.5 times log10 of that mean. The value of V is 0.05 mag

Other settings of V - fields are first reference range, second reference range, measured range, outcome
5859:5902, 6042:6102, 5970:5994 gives 0.03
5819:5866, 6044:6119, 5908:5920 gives 0.03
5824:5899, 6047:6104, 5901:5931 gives 0.02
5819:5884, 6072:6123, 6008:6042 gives 0.02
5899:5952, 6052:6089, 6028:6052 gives 0.00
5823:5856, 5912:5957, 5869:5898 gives 0.08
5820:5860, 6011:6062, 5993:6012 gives 0.01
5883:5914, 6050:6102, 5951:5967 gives -0.04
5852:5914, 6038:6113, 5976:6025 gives 0.02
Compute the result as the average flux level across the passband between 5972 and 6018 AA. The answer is 5.2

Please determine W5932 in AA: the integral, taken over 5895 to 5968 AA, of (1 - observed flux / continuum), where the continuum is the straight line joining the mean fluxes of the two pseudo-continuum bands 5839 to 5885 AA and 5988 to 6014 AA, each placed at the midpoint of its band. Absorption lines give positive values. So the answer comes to 1.7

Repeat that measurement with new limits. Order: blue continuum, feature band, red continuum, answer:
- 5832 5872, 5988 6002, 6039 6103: 0.4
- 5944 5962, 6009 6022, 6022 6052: 0.3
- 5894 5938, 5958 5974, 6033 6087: -0.5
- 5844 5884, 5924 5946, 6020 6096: 0.2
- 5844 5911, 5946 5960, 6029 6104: 0.3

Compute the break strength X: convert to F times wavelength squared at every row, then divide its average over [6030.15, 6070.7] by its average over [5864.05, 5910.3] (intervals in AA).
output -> 1.13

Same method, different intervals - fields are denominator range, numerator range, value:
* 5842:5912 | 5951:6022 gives 1.05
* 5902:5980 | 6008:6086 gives 1.06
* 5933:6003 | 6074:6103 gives 1.06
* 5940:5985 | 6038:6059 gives 1.06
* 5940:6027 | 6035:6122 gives 1.06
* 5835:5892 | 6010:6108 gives 1.08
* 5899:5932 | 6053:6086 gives 1.10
